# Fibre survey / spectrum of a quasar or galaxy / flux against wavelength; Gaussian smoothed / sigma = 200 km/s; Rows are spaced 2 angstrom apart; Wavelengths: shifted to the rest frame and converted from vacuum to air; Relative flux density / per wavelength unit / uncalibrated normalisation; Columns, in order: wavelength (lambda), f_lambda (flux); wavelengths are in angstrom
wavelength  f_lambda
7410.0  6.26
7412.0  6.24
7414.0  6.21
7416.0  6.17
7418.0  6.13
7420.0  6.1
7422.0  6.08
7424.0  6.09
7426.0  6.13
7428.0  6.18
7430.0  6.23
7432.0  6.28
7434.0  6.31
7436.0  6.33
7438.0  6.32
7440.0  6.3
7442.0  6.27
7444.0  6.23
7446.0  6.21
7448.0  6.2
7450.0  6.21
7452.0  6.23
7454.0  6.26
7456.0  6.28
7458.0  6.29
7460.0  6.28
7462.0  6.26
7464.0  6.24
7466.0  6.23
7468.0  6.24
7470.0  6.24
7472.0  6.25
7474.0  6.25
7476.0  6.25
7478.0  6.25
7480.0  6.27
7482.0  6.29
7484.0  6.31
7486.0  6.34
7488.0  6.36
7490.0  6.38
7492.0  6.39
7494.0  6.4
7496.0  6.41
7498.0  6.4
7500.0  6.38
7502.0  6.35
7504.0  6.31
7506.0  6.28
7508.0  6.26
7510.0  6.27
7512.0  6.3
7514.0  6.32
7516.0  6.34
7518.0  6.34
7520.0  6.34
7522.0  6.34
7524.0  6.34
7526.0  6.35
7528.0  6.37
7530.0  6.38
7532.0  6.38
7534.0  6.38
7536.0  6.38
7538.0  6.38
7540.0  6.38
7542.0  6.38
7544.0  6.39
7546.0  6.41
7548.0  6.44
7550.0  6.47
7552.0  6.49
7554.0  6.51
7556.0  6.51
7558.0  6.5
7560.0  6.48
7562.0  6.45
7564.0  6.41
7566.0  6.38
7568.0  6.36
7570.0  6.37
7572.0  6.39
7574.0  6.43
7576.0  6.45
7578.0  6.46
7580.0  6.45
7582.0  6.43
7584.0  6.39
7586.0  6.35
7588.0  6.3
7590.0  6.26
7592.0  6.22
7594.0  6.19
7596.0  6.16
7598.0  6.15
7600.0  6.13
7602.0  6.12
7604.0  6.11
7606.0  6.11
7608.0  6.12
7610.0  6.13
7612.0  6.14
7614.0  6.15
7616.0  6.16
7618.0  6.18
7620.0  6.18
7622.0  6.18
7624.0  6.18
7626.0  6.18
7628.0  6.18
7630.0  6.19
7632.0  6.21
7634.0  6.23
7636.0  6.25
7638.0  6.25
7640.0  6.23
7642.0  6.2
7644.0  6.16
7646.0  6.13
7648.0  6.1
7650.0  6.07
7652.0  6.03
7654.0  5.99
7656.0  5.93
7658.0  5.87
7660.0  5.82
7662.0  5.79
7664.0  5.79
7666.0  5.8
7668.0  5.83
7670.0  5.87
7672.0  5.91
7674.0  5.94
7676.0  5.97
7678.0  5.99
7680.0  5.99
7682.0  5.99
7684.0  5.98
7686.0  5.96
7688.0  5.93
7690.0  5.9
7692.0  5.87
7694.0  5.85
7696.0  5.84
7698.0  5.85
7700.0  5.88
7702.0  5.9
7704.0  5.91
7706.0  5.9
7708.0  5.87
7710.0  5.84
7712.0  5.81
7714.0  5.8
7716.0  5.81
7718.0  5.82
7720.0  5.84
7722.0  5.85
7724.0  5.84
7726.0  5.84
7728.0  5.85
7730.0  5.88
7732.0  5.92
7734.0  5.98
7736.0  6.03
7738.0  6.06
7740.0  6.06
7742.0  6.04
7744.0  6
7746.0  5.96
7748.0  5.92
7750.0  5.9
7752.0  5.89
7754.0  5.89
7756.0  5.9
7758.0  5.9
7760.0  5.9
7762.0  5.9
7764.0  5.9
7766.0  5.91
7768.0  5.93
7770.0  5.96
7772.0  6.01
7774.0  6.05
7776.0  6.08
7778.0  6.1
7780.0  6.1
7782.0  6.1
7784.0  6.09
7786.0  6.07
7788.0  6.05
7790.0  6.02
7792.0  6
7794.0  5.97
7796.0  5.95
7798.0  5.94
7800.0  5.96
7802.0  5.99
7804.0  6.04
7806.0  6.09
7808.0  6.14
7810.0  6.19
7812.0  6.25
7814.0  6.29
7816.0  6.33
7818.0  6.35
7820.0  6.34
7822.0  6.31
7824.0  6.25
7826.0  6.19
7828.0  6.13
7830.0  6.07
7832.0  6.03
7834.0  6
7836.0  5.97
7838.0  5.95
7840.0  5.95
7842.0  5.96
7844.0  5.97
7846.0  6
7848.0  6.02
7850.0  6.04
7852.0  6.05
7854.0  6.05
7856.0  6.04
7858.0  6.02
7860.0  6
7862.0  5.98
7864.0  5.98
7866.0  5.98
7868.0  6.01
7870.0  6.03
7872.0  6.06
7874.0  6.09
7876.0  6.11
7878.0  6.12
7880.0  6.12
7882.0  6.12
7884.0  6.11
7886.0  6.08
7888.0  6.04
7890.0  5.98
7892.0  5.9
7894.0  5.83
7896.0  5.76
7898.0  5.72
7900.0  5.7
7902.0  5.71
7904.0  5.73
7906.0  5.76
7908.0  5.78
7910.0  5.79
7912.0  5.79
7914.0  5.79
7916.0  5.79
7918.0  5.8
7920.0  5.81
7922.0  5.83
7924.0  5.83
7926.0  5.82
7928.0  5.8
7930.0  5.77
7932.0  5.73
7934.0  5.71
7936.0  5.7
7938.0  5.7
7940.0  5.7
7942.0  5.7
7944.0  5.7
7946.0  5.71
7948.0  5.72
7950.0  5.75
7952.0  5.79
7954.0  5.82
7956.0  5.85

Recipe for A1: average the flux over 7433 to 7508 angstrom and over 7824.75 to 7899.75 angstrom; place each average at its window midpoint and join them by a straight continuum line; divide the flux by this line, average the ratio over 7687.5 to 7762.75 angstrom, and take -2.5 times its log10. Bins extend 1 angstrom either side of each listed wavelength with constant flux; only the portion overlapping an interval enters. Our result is 0.04 mag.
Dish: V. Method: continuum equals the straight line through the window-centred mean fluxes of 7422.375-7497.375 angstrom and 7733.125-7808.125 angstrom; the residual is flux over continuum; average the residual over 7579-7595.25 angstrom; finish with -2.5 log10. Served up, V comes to -0.03 mag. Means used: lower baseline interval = 6.27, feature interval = 6.32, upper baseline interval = 5.99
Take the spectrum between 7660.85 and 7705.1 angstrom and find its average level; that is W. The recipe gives 5.9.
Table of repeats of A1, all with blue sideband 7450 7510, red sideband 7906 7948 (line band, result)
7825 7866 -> -0.03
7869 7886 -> -0.05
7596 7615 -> 0.00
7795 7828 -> -0.05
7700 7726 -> 0.03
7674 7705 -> 0.02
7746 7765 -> 0.01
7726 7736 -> 0.02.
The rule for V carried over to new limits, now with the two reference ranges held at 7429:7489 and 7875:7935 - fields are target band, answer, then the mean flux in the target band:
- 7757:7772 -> 0.01 mag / 5.92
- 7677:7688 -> 0.02 mag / 5.98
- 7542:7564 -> -0.05 mag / 6.46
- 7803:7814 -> -0.04 mag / 6.16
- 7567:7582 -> -0.04 mag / 6.42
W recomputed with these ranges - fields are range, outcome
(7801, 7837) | 6.16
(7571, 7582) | 6.44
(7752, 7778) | 5.95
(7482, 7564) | 6.38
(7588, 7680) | 6.09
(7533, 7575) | 6.42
